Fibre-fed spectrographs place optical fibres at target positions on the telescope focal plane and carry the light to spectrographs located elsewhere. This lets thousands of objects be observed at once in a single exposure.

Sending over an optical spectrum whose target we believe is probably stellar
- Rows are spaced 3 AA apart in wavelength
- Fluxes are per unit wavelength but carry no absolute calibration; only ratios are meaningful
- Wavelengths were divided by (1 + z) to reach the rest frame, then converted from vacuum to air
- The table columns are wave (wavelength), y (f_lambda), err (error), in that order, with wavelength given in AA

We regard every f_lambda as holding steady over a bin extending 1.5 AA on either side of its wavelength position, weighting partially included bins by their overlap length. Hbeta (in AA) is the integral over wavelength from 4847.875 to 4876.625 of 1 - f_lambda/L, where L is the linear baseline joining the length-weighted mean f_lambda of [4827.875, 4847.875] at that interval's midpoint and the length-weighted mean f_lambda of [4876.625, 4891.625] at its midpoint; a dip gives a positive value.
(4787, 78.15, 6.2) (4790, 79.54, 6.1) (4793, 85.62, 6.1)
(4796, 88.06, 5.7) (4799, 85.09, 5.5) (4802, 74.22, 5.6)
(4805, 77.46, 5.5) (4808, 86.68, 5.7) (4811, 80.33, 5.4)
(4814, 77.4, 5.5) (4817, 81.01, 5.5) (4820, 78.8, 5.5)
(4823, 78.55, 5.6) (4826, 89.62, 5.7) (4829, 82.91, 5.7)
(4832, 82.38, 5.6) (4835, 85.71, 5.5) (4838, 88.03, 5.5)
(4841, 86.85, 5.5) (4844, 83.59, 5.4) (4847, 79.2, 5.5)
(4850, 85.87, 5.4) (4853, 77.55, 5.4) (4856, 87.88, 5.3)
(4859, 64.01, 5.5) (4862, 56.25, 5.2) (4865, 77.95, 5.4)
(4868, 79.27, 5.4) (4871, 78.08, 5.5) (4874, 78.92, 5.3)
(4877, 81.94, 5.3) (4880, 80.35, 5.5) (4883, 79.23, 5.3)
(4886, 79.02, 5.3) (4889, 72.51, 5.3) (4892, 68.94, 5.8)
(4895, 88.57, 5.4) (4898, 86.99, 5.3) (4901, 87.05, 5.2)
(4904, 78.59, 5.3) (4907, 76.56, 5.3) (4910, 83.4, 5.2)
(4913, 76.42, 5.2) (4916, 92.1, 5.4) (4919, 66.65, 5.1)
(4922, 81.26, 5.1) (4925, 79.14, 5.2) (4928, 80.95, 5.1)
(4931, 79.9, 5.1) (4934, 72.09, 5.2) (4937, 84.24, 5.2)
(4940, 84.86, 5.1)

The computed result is 1.5 AA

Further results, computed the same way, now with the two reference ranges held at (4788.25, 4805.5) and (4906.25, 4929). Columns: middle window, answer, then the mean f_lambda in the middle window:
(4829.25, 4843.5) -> -0.7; 85.3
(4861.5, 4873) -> 0.9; 74.6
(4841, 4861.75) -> 0.5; 78.8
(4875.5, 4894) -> 0.7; 77.3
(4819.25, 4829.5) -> -0.2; 82.7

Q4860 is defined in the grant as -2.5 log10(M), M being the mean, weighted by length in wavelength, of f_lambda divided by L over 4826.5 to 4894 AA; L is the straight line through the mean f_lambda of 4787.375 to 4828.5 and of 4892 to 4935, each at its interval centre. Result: 0.025 mag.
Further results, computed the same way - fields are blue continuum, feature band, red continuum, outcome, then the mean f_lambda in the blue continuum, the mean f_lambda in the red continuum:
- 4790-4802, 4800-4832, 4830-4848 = 0.043 mag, 83.9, 84.4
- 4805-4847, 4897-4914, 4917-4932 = -0.035 mag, 82.9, 78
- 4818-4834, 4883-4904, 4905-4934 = -0.002 mag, 82.5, 79.2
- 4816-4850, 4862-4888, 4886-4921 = 0.046 mag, 83.5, 79.8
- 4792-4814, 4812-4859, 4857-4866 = -0.127 mag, 82.1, 66.6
